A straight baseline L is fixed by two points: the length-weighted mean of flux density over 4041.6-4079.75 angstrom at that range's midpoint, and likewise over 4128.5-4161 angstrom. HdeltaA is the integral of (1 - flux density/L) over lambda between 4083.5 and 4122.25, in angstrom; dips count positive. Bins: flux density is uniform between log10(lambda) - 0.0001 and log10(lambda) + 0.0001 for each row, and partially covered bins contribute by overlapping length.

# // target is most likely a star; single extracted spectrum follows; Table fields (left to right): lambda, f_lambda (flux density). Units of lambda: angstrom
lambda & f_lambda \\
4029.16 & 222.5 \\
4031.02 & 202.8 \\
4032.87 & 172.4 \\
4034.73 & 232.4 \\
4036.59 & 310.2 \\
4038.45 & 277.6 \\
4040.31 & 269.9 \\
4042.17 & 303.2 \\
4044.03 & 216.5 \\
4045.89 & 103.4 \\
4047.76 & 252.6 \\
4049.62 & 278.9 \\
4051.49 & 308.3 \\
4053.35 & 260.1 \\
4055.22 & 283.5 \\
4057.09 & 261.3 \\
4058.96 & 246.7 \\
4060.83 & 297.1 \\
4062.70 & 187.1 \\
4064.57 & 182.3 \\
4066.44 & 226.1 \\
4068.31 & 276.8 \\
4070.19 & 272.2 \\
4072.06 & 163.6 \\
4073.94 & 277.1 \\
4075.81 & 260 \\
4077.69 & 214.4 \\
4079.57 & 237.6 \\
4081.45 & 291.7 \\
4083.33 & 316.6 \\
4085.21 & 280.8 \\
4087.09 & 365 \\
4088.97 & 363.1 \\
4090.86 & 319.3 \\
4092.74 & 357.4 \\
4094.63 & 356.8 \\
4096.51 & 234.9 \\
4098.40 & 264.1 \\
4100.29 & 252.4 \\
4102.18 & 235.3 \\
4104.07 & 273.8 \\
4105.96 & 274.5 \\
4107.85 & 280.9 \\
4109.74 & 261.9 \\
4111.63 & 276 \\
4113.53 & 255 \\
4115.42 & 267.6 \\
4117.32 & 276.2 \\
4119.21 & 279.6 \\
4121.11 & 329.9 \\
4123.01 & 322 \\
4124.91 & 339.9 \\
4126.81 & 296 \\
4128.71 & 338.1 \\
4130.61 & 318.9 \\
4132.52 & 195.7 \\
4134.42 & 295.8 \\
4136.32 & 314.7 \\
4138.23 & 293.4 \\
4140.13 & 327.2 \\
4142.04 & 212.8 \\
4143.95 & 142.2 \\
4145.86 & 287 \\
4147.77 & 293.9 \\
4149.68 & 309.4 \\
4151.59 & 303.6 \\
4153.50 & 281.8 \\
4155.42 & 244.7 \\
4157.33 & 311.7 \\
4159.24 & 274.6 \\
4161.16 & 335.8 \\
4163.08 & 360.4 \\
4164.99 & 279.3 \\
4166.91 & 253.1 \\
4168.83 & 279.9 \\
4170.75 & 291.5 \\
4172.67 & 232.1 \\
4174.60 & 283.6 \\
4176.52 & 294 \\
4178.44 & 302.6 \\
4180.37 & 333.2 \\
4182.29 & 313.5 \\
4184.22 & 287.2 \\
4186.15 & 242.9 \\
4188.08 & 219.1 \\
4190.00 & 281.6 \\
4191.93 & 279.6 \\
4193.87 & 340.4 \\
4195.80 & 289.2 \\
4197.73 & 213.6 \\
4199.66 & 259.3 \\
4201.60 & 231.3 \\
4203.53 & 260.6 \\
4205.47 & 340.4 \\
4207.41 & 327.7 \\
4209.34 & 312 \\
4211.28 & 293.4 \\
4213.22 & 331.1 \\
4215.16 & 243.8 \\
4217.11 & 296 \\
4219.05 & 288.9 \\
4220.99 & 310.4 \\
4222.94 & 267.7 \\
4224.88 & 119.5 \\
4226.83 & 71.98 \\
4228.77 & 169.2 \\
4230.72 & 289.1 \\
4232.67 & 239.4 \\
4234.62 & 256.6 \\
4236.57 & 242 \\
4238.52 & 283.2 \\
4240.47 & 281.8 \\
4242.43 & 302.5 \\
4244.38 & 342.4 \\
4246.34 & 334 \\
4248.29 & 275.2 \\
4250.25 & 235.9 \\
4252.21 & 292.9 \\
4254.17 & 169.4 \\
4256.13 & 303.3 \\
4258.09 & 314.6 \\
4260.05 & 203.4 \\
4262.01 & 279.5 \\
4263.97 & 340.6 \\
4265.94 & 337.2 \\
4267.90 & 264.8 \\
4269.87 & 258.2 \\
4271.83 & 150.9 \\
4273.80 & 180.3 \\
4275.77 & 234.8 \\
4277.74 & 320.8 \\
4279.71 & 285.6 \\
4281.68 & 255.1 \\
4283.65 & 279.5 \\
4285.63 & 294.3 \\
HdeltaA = -4.48 angstrom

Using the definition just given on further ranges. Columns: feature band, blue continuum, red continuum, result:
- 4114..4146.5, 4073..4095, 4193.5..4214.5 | 1.42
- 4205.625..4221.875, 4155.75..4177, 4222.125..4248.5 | -2.61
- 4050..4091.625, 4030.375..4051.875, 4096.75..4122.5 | -2.01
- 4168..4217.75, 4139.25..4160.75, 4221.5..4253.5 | -4.16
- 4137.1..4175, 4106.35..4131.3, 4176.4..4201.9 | 0.80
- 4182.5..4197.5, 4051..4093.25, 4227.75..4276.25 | -0.57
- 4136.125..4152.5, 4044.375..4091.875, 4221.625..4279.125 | -1.02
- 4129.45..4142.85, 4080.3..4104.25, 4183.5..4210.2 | 0.45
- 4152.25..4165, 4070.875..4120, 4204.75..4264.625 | -1.20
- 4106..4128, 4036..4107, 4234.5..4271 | -1.56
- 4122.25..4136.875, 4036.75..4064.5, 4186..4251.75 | -2.40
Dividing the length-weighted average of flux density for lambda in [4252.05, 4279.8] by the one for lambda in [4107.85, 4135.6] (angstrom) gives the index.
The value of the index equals 0.9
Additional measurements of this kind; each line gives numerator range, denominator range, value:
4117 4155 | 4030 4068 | 1.18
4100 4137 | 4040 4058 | 1.12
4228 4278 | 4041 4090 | 1.02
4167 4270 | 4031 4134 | 1.01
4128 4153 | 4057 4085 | 1.13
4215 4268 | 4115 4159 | 0.92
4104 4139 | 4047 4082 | 1.15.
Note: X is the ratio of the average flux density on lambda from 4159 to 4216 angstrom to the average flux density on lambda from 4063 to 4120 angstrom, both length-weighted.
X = 1.1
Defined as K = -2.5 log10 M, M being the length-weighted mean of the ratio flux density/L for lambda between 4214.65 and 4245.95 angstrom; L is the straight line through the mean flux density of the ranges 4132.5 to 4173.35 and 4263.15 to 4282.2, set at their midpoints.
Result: 0.07 mag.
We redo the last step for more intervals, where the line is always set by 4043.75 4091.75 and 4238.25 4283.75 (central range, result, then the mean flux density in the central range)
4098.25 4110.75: -0.01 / 263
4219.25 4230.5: 0.31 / 202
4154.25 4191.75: -0.07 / 285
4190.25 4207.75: -0.05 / 281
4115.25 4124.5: -0.14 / 300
